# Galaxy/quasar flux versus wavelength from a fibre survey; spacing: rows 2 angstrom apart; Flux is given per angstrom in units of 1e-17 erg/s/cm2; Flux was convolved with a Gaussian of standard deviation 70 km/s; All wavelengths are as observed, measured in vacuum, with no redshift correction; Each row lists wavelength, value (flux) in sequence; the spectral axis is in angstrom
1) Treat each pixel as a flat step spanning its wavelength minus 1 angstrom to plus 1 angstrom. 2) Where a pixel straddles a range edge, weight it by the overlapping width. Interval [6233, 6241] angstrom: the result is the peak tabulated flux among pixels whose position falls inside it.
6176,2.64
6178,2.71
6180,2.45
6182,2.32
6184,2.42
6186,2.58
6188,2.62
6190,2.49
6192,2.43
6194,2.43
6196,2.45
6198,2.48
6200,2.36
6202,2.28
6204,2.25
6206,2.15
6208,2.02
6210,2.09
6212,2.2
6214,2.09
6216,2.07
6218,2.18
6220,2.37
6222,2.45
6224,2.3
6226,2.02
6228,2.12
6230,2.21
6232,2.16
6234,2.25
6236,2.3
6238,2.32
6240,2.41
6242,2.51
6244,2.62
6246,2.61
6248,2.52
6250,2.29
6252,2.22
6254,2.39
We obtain 2.41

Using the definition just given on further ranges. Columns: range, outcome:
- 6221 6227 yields 2.45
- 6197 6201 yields 2.48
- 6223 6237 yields 2.3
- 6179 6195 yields 2.62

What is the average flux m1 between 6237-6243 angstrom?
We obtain 2.41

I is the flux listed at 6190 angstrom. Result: 2.49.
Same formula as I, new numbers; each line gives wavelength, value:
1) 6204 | 2.25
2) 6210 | 2.09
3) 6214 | 2.09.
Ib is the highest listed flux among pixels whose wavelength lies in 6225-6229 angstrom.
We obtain 2.12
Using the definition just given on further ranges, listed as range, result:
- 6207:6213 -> 2.2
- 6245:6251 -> 2.61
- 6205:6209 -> 2.15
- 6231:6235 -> 2.25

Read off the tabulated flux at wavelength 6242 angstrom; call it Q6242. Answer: 2.51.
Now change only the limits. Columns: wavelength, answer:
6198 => 2.48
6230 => 2.21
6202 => 2.28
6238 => 2.32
